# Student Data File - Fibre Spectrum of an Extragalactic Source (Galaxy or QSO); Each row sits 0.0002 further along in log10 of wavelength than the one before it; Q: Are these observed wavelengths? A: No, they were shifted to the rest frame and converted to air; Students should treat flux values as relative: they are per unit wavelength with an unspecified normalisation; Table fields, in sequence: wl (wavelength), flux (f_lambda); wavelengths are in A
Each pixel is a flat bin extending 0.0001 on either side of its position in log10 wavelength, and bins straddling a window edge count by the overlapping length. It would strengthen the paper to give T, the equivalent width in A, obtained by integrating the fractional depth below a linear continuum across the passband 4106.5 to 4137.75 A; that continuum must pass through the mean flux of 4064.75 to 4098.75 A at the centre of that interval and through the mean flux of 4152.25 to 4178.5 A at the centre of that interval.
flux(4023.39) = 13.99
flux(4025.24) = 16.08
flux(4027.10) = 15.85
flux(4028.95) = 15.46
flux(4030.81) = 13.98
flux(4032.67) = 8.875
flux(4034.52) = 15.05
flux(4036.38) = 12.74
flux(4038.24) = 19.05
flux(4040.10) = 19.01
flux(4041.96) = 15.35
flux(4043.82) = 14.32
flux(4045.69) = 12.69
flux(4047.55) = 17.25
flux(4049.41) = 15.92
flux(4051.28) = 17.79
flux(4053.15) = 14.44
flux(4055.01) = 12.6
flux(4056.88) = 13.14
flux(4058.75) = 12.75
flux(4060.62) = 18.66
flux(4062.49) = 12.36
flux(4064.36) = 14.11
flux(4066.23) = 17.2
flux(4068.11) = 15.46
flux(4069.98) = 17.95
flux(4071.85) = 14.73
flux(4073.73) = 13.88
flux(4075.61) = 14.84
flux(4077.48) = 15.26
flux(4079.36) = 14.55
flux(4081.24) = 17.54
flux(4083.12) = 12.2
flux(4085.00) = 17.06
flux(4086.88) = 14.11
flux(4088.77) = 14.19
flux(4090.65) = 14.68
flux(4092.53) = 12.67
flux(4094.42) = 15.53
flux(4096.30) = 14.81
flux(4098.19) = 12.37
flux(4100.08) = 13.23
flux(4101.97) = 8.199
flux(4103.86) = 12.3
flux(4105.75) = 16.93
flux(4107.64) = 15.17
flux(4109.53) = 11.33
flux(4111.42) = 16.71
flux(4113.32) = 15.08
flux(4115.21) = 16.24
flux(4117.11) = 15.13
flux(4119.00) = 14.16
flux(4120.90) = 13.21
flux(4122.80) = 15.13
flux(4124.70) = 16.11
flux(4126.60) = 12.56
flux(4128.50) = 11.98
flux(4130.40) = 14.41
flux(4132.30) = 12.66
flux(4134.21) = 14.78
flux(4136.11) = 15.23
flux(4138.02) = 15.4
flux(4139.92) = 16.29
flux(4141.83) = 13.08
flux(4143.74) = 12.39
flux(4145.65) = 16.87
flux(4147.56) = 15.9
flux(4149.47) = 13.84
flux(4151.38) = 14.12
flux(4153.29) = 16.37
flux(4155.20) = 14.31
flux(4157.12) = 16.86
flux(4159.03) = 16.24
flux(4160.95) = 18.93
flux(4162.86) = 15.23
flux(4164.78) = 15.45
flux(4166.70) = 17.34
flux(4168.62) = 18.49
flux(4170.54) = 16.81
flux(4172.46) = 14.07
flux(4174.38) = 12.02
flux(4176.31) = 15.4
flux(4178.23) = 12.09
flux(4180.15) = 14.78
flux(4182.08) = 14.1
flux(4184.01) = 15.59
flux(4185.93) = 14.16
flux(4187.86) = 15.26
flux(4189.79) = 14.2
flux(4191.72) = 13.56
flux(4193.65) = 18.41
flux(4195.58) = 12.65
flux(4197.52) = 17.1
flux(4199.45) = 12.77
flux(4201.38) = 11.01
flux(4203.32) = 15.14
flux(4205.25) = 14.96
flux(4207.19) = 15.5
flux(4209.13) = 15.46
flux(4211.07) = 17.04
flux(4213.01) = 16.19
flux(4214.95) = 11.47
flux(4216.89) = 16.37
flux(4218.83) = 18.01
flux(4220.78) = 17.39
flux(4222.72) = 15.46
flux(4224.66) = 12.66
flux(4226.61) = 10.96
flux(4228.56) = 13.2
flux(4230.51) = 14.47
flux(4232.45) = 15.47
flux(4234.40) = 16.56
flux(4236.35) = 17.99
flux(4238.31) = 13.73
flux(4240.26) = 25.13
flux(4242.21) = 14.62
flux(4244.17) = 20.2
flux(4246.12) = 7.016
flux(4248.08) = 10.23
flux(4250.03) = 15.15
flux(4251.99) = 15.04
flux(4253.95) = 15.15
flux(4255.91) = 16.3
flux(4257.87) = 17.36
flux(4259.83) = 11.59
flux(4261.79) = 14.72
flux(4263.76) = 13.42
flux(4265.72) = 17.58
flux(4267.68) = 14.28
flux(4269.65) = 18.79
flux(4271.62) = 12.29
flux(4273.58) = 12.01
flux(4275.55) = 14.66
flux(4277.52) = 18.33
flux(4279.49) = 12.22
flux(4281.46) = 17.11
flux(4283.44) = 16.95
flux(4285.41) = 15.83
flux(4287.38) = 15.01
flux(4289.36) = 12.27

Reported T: 1.9 A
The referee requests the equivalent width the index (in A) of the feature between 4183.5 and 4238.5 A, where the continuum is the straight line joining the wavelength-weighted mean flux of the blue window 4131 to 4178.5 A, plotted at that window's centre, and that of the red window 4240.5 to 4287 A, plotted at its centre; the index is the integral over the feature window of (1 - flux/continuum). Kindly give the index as 0.7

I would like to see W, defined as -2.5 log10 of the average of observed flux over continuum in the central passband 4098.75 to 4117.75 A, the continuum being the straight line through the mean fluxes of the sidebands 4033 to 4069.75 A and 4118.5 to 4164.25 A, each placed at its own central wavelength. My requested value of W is 0.075 mag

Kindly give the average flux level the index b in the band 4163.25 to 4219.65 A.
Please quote 15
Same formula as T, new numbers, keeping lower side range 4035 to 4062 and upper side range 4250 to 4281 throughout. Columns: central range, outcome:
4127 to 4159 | 1.1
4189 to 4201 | 0.4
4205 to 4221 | -0.8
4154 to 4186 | -0.7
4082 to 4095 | 0.8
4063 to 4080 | 0.0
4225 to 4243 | -0.8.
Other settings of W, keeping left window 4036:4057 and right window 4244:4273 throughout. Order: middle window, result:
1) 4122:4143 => 0.057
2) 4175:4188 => 0.033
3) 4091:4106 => 0.161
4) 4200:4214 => -0.021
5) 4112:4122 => 0.023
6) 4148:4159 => -0.020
